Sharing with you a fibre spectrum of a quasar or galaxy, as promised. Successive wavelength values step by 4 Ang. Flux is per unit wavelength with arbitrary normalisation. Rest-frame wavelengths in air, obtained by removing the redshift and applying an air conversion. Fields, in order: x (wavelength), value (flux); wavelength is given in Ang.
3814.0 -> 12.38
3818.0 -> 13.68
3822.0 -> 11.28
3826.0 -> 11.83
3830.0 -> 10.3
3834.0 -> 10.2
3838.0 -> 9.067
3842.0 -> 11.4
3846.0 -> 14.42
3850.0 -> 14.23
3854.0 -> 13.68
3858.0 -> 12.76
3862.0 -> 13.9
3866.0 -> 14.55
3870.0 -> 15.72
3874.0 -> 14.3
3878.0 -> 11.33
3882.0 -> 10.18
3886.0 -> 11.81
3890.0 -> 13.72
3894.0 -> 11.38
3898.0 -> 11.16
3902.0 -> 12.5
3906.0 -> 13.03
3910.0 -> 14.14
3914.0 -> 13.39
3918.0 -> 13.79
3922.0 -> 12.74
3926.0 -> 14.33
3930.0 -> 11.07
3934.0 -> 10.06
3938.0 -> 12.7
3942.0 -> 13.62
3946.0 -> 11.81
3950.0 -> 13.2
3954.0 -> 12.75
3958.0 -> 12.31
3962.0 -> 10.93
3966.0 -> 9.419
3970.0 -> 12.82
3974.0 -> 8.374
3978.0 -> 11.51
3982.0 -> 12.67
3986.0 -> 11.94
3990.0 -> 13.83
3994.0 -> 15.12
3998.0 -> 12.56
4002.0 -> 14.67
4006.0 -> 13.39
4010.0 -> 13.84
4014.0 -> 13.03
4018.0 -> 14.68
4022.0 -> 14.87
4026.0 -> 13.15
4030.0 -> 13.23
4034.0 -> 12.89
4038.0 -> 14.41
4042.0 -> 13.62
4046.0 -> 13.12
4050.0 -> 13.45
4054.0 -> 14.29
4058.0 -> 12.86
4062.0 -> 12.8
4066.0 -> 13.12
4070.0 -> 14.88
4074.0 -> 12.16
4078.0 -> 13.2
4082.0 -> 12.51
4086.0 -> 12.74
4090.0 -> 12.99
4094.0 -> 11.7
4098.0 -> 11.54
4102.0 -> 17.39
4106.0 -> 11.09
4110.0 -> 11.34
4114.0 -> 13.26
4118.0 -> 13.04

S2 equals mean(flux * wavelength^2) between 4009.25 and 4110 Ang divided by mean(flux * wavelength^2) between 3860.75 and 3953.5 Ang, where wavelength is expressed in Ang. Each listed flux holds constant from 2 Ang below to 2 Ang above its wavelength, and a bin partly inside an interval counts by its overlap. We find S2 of 1.12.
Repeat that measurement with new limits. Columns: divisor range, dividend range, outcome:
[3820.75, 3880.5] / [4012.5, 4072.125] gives 1.19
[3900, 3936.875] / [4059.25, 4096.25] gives 1.09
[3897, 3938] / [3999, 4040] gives 1.15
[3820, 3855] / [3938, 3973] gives 1.09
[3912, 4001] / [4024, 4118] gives 1.13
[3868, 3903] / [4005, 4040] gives 1.18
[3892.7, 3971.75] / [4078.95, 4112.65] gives 1.11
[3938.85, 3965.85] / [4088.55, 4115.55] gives 1.12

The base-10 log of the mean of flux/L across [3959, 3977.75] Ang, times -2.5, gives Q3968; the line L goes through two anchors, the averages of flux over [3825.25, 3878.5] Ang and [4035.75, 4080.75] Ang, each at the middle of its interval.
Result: 0.23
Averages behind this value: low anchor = 12.8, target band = 10.6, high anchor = 13.4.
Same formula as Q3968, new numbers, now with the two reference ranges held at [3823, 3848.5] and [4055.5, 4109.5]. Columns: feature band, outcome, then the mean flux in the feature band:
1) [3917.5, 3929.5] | -0.12 mag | 13.3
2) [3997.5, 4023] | -0.12 mag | 13.9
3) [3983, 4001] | -0.09 mag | 13.4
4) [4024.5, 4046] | -0.07 mag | 13.4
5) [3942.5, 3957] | -0.05 mag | 12.7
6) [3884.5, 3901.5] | -0.04 mag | 12.1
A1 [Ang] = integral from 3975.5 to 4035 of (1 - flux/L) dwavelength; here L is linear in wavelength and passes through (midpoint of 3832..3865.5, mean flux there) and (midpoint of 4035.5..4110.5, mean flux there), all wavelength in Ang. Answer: -1.9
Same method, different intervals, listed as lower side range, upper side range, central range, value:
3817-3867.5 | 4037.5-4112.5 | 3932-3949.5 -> 0.7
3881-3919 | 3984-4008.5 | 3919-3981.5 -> 5.6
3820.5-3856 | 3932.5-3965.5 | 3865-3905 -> -2.3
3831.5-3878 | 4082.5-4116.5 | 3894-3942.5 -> 1.2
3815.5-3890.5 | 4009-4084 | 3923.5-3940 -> 1.1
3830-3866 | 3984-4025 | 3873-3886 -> 1.0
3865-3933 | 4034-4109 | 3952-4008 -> 3.0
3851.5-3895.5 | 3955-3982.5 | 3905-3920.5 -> -1.7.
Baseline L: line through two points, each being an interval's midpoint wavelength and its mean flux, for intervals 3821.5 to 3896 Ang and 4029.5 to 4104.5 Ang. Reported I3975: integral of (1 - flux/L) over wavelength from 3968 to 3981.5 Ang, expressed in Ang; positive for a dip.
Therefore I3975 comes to 1.9 Ang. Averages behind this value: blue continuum 12.4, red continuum 13.3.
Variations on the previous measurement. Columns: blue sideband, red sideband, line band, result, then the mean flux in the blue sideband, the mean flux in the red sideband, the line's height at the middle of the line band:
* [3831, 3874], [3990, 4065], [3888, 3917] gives 0.85 Ang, 13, 13.7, 13.2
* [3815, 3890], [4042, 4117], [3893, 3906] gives 0.73 Ang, 12.5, 13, 12.6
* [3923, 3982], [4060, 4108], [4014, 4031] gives -1.99 Ang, 11.8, 13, 12.5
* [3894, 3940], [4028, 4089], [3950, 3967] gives 1.46 Ang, 12.6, 13.3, 12.8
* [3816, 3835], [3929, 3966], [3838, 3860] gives -2.48 Ang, 11.5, 11.9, 11.6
